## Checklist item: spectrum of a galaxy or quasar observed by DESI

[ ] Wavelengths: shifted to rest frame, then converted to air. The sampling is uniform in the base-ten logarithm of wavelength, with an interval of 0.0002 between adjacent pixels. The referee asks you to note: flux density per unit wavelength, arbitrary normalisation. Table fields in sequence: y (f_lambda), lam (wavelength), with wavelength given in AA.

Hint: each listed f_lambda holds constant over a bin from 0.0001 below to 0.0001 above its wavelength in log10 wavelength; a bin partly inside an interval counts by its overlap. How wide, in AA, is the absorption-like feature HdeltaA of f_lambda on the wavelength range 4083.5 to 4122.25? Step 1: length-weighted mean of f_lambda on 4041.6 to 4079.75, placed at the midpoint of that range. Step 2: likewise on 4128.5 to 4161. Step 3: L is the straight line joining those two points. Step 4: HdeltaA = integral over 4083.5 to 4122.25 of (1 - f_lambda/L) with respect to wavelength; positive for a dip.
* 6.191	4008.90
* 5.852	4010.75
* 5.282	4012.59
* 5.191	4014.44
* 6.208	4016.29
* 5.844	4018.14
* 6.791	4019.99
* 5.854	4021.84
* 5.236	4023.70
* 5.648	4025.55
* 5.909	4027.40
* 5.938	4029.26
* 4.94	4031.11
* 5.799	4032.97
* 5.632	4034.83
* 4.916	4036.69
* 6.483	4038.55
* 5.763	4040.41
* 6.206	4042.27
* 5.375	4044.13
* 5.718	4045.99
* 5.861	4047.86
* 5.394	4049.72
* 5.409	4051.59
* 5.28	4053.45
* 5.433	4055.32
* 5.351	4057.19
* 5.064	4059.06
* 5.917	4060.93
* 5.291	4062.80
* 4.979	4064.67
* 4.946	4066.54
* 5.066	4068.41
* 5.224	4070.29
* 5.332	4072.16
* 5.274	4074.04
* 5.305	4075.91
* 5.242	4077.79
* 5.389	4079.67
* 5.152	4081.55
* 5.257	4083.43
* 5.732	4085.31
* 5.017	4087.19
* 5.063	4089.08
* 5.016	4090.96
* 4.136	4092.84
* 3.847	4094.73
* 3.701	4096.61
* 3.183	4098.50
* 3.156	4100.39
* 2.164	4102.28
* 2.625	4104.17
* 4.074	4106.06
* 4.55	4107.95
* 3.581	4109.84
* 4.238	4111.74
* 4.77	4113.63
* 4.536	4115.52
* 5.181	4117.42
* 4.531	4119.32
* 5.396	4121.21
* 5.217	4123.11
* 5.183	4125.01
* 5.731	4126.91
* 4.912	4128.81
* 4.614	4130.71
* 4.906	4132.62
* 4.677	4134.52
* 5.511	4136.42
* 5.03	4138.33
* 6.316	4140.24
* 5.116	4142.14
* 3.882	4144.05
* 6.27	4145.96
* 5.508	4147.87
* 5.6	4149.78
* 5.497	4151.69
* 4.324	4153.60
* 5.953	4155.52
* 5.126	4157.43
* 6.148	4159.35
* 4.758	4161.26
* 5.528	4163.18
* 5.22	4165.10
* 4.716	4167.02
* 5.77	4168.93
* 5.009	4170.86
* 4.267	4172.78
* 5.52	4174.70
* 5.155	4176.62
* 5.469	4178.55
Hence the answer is 7.8 AA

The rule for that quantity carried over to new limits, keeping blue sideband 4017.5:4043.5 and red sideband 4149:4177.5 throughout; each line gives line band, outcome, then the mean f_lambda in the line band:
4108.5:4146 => 3.0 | 4.94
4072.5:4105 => 6.4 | 4.45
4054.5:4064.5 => 0.5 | 5.38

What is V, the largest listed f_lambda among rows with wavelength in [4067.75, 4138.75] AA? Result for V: 5.732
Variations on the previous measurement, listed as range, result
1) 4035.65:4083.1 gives 6.483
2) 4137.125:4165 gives 6.316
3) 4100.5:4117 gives 4.77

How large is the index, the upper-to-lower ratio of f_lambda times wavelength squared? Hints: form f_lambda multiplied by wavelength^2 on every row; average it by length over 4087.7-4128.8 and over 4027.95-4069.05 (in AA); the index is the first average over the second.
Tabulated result 0.81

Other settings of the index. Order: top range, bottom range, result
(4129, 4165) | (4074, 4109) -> 1.23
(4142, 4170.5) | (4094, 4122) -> 1.37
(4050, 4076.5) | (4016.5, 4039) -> 0.94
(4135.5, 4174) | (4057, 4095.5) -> 1.07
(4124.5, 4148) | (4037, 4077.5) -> 0.99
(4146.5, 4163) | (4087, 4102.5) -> 1.41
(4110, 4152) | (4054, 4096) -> 1.02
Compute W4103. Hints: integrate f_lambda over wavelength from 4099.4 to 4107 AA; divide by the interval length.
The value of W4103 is 3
